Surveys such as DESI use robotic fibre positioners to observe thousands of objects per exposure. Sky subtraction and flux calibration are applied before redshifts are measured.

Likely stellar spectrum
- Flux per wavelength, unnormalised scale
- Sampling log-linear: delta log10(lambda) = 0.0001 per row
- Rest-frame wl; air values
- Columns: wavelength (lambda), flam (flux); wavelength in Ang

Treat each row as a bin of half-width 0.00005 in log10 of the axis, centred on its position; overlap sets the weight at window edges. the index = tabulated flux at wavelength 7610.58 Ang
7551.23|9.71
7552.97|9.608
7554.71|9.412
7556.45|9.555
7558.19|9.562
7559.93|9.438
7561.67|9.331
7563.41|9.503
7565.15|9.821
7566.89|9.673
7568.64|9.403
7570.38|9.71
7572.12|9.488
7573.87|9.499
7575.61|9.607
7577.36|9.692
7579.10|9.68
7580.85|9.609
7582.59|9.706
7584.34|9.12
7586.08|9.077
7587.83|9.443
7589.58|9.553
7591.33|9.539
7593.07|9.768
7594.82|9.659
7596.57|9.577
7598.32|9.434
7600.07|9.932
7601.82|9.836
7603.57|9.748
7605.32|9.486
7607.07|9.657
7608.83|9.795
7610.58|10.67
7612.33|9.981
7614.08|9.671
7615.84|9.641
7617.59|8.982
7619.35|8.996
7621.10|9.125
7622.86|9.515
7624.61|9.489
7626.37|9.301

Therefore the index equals 10.67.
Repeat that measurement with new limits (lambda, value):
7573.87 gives 9.499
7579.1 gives 9.68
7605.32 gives 9.486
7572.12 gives 9.488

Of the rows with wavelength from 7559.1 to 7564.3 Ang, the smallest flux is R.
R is 9.331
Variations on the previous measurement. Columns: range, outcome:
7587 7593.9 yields 9.443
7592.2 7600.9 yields 9.434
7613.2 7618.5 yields 8.982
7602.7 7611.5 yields 9.486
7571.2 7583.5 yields 9.488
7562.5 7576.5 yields 9.403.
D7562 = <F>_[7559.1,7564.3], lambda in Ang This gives 9.43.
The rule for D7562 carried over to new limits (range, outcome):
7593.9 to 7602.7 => 9.69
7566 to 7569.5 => 9.53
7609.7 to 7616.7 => 9.99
